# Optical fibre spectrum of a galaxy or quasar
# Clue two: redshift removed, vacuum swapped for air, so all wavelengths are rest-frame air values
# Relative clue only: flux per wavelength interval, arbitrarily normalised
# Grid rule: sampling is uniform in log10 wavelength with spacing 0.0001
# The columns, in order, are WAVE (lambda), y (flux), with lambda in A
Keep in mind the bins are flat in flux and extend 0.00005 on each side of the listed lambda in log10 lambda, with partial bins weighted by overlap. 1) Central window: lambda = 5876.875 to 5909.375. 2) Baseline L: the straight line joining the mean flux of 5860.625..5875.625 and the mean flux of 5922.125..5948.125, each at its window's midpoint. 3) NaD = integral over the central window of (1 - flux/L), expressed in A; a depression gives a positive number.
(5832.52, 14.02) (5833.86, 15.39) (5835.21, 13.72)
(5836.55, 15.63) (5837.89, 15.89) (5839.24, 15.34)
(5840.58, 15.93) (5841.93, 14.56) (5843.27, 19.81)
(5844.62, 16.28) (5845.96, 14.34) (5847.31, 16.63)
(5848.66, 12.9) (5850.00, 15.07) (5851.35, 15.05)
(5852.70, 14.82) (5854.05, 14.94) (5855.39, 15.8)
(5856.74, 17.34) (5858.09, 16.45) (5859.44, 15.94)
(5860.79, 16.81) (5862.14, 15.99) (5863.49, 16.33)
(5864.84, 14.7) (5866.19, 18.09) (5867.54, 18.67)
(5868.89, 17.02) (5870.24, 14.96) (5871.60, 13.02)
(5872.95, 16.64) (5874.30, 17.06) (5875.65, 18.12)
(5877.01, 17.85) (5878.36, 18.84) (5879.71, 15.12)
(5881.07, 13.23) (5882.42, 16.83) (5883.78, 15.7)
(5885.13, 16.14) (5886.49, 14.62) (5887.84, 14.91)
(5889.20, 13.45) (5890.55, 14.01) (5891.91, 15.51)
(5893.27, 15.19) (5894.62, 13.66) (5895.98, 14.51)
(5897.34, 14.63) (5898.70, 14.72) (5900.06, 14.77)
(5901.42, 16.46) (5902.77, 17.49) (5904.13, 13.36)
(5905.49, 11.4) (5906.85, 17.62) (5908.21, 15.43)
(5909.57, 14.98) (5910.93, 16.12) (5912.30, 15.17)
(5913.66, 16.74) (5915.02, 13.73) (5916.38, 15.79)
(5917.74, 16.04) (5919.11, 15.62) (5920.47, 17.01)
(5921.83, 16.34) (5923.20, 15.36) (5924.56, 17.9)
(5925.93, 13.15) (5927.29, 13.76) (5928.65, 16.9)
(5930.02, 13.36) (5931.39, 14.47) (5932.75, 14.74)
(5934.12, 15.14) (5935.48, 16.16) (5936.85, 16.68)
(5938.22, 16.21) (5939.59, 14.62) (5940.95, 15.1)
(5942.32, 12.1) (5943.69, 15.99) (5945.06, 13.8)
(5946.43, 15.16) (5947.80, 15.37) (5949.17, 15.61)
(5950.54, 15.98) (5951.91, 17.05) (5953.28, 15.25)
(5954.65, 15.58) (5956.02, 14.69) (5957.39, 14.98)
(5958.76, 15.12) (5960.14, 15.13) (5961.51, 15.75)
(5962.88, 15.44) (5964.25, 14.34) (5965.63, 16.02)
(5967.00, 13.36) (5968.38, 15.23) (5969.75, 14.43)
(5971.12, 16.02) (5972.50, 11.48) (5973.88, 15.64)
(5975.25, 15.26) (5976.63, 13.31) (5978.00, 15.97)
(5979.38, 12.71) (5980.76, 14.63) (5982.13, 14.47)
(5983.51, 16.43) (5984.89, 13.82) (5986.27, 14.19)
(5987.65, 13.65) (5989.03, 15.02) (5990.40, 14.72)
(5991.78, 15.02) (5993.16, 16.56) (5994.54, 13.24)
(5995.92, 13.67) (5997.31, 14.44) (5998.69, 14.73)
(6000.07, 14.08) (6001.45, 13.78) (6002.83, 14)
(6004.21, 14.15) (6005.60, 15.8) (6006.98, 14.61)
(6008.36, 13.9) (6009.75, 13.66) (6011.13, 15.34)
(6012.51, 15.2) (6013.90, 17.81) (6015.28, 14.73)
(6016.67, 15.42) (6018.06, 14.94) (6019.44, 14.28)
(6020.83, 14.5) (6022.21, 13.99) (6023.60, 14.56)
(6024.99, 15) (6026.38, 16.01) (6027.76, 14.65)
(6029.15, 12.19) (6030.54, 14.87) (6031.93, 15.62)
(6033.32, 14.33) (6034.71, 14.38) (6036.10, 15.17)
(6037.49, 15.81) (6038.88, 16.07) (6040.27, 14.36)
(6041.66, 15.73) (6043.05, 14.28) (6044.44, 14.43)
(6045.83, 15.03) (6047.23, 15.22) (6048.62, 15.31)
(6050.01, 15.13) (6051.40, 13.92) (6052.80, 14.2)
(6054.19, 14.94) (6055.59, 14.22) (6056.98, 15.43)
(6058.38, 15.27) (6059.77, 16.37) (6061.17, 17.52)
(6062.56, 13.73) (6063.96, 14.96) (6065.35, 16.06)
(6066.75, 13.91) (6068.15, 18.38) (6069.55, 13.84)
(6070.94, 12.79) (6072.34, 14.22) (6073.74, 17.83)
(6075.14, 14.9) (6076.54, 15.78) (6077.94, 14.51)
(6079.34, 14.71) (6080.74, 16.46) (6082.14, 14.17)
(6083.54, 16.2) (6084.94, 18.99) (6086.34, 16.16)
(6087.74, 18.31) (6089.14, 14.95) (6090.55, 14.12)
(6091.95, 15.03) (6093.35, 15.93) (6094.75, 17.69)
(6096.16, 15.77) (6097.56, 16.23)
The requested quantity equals 1.4 A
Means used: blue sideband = 16.4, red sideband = 15.1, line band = 15.2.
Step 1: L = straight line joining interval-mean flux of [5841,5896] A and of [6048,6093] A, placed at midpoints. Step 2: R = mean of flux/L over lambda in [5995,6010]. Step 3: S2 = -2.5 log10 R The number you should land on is 0.09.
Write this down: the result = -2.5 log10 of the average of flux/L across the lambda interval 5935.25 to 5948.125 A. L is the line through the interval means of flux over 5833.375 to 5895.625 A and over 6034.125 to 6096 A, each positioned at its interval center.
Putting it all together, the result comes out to 0.04 mag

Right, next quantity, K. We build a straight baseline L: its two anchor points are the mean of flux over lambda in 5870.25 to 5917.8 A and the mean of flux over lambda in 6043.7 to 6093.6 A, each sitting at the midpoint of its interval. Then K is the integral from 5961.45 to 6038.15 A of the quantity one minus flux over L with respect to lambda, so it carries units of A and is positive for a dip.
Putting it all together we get 3.4 A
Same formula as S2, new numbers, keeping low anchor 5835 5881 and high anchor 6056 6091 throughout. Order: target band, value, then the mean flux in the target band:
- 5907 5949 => 0.04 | 15.3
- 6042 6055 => 0.06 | 14.7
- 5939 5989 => 0.07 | 14.8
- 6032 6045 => 0.05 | 15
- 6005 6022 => 0.05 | 15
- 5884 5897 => 0.09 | 14.7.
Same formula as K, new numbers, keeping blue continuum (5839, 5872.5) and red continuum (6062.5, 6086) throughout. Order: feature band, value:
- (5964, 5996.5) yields 2.2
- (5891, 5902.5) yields 0.6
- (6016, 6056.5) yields 1.9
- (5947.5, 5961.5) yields 0.2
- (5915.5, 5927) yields 0.0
